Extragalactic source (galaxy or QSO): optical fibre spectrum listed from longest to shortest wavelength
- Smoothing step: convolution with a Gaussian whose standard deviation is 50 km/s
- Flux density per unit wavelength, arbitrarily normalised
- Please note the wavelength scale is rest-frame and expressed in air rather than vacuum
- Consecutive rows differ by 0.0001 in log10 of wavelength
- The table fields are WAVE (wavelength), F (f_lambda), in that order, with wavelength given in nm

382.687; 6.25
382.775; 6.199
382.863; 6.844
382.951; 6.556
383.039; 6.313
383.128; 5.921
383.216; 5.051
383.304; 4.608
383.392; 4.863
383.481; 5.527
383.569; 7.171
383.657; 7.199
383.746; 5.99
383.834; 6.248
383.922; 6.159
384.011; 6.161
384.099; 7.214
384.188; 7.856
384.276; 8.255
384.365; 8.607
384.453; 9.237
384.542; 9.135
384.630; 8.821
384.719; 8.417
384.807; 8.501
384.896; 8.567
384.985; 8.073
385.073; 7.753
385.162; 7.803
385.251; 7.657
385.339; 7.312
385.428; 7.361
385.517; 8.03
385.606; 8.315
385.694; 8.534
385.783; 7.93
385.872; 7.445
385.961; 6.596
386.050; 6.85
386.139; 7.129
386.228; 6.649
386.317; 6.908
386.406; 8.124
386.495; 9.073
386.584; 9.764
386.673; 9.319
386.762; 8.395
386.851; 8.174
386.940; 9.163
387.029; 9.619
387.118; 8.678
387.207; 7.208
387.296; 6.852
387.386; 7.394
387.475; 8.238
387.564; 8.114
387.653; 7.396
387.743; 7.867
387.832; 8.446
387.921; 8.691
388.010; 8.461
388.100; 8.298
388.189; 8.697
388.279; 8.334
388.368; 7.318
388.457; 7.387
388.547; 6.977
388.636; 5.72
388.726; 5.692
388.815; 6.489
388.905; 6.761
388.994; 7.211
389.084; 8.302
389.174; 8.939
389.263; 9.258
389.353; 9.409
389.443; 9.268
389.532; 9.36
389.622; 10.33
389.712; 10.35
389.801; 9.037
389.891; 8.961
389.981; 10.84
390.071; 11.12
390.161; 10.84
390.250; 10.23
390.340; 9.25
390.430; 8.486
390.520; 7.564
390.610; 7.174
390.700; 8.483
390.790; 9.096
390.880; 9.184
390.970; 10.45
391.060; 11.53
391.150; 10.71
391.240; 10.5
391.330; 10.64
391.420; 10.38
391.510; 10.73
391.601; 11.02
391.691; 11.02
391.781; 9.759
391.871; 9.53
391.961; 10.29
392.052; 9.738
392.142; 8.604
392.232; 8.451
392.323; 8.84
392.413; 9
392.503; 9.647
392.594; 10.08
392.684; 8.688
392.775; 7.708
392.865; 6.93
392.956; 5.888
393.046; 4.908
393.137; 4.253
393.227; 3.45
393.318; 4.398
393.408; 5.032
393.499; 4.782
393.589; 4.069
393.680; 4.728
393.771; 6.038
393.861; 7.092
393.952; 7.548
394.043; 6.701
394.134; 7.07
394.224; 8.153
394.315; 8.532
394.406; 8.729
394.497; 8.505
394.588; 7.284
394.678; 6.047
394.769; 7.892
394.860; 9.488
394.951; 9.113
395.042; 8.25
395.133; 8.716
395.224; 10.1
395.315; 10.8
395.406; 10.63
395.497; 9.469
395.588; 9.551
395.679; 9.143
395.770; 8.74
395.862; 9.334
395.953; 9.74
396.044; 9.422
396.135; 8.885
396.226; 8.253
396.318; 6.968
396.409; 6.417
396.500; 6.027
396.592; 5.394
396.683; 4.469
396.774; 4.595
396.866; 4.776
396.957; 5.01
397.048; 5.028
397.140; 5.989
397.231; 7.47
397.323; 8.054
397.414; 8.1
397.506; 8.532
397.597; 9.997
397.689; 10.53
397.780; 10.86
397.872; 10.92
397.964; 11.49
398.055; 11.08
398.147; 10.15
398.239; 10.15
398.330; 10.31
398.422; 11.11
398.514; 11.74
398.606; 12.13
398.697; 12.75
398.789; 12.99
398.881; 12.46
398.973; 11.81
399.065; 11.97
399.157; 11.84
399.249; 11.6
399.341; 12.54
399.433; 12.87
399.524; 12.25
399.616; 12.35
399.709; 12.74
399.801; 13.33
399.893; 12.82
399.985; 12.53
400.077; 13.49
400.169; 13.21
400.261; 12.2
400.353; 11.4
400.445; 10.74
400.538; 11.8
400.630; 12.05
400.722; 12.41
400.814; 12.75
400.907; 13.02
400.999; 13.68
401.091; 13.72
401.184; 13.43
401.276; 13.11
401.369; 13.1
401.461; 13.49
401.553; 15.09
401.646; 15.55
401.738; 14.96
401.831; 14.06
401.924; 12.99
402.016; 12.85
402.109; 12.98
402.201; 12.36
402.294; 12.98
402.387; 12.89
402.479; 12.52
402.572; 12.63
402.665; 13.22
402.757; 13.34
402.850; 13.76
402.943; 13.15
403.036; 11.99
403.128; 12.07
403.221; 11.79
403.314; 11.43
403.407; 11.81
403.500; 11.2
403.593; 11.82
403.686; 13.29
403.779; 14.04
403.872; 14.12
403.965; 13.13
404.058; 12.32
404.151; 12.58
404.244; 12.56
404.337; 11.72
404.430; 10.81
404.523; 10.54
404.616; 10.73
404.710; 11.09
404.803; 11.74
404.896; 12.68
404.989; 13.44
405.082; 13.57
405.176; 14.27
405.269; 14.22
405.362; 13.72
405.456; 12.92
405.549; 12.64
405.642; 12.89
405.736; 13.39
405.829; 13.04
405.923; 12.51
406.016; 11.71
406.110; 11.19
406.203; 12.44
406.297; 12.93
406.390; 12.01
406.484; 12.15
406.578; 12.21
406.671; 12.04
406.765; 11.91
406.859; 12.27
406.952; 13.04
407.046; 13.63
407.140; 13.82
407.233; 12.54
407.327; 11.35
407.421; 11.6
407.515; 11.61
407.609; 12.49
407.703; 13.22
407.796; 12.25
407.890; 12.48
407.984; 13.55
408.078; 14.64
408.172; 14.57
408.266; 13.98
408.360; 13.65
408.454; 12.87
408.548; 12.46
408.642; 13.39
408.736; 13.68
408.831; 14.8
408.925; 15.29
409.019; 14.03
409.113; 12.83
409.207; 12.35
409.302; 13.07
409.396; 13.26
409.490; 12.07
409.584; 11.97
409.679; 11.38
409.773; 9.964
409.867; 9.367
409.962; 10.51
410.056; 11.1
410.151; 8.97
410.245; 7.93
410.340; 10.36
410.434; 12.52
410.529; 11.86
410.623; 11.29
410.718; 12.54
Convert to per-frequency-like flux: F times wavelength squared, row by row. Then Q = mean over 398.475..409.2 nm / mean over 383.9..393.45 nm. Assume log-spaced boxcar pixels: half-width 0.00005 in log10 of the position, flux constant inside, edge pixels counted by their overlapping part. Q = 1.7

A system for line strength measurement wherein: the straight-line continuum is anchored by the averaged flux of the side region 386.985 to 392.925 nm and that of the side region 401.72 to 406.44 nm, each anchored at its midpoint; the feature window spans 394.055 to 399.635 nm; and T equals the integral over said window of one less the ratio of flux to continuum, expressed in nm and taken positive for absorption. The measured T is 0.79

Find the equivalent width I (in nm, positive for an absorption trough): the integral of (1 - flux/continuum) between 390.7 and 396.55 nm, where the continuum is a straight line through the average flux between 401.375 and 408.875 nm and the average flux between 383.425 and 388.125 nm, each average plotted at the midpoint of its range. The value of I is 0.89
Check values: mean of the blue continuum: 7.85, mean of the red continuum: 12.8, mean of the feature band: 8.32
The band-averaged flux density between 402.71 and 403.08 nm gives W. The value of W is 13.1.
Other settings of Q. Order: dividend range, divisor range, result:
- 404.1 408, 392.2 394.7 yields 1.93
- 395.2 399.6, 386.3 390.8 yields 1.17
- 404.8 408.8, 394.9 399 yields 1.49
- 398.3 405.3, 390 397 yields 1.61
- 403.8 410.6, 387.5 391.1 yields 1.58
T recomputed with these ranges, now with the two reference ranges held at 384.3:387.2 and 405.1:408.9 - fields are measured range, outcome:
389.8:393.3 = 0.16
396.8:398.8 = 0.27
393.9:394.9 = 0.23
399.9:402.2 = -0.30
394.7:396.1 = 0.14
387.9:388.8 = 0.13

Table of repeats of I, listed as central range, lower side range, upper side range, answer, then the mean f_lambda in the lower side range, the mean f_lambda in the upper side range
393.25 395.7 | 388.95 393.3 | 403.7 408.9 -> 0.56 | 9.04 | 12.8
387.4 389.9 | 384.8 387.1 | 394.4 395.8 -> 0.04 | 8.04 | 8.91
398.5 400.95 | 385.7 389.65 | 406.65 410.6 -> -0.43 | 8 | 12.4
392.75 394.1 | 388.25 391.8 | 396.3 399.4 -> 0.54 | 9.11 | 9.31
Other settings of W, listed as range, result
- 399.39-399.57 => 12.6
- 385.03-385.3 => 7.73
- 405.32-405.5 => 13.3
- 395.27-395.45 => 10.7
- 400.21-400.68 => 11.7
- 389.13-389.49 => 9.24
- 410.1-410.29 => 8.5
